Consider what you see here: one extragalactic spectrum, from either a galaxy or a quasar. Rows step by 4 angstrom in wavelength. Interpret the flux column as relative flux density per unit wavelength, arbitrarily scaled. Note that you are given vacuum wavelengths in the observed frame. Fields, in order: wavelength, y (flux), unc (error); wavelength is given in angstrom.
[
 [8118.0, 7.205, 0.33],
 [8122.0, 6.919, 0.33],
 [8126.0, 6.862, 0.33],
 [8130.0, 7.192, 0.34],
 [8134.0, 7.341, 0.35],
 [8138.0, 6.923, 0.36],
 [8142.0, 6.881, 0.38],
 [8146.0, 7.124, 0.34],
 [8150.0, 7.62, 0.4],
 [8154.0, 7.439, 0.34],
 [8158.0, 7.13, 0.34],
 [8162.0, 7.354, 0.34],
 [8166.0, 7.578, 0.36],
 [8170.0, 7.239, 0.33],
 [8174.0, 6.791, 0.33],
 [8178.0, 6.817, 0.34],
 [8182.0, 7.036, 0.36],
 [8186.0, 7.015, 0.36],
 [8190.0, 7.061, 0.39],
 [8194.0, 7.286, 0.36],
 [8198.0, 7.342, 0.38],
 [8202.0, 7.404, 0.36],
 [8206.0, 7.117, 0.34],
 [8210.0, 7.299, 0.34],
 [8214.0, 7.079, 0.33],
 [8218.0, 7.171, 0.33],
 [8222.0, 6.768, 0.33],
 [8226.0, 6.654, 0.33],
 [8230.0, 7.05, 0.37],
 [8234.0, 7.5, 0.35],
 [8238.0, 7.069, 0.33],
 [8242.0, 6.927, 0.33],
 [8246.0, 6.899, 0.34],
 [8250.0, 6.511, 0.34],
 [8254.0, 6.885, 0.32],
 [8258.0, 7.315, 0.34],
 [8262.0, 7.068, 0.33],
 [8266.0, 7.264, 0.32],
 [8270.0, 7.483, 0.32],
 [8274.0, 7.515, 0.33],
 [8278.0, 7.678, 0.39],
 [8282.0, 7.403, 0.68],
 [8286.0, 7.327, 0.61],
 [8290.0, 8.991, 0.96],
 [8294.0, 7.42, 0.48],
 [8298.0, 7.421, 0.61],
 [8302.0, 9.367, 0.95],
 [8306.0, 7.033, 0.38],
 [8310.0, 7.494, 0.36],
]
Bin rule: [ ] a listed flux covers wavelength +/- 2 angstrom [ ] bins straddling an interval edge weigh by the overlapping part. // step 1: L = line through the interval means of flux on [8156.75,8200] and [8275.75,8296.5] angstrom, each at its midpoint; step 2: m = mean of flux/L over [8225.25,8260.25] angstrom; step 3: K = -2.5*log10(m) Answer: 0.08 mag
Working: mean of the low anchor 7.15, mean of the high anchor 7.75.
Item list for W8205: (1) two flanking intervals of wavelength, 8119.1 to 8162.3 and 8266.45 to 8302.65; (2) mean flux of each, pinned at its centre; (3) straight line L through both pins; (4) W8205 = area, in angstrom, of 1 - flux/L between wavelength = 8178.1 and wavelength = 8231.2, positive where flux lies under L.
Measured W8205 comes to 2.4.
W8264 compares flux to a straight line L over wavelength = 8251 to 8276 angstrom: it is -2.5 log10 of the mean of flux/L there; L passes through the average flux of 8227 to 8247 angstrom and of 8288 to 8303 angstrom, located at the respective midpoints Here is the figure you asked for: 0.05 mag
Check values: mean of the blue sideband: 7.08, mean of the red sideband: 8.23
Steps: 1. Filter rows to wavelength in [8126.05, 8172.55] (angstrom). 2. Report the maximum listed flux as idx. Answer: 7.62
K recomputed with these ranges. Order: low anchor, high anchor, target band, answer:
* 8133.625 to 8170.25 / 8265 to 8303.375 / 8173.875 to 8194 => 0.06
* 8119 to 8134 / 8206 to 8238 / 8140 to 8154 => -0.03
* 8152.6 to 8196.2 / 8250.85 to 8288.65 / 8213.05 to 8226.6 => 0.05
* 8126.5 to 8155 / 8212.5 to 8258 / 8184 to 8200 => -0.02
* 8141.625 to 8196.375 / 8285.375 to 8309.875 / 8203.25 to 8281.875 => 0.07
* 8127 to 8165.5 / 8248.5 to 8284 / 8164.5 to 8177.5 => 0.01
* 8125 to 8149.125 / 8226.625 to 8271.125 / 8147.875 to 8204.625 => -0.02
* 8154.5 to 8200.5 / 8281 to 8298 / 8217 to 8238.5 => 0.06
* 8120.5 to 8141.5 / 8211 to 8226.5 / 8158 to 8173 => -0.05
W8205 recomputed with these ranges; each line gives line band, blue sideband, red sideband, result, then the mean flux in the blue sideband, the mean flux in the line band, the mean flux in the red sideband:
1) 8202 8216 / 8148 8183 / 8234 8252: -0.3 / 7.23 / 7.2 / 6.92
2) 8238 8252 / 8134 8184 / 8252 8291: 1.1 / 7.17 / 6.82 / 7.45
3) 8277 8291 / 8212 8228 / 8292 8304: 0.2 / 6.92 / 7.78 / 8.07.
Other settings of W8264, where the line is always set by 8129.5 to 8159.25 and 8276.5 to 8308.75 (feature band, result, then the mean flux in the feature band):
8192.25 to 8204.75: 0.02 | 7.33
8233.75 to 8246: 0.08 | 7.07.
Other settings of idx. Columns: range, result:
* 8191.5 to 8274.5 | 7.515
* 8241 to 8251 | 6.927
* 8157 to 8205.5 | 7.578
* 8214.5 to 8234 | 7.5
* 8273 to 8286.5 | 7.678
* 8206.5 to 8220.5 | 7.299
